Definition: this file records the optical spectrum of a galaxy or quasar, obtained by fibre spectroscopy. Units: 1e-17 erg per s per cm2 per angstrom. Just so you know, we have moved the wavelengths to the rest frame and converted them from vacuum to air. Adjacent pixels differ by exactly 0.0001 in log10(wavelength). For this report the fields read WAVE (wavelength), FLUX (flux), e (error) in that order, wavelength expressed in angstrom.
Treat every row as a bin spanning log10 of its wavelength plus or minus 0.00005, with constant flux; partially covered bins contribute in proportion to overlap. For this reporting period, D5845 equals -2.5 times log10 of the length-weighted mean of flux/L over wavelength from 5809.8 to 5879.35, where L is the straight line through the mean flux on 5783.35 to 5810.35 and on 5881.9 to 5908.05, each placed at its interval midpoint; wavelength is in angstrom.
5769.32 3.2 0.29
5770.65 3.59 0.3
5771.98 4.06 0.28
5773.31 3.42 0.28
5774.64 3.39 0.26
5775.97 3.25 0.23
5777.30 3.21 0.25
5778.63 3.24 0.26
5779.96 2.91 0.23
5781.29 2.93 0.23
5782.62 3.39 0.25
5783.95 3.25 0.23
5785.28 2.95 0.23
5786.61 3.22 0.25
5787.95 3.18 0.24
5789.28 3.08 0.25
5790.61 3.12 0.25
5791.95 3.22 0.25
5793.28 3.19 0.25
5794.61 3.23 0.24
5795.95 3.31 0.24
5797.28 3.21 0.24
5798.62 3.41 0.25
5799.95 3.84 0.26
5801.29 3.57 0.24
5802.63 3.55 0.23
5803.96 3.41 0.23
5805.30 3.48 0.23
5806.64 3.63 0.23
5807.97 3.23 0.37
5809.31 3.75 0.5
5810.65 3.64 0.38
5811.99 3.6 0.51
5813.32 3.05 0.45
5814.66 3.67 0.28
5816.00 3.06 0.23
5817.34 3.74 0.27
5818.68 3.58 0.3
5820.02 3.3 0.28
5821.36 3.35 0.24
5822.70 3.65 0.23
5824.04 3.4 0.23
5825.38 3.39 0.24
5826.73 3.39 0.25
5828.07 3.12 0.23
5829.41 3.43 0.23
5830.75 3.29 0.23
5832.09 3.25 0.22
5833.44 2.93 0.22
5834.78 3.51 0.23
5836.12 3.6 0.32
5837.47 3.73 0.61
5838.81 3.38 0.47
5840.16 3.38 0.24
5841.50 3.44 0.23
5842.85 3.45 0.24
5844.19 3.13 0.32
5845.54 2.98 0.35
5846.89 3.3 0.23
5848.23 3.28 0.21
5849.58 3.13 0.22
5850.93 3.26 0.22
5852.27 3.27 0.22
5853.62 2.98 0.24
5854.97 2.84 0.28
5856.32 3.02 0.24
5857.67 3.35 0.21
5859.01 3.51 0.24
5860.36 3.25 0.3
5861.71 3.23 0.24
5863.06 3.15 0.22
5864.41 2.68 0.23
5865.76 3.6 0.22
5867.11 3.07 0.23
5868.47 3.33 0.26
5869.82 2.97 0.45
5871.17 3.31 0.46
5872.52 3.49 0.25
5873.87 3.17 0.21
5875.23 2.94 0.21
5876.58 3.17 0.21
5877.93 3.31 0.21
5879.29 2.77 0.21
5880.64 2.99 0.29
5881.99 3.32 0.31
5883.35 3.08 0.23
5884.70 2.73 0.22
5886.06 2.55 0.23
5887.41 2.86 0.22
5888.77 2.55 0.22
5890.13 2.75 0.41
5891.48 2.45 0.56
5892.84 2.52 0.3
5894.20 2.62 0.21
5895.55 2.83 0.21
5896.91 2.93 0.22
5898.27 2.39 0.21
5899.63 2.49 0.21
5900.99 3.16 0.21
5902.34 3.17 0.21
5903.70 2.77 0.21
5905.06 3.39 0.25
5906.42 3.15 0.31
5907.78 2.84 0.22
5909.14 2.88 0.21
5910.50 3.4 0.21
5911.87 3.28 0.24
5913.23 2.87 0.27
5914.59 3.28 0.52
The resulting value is -0.07 mag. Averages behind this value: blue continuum 3.35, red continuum 2.82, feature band 3.29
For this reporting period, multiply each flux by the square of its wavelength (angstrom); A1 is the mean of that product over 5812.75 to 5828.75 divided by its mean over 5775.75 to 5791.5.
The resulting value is 1.09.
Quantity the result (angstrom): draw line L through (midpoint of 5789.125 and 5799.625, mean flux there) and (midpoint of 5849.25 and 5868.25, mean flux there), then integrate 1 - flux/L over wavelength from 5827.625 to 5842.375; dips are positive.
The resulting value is -0.8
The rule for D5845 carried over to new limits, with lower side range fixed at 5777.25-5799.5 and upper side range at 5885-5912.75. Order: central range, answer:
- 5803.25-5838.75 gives -0.11 mag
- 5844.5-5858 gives -0.05 mag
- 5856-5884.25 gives -0.09 mag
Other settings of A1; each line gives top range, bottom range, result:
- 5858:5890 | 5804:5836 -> 0.92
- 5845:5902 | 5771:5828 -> 0.92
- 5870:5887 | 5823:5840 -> 0.92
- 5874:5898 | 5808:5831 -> 0.85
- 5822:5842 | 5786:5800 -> 1.06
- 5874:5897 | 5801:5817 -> 0.84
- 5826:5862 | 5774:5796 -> 1.05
